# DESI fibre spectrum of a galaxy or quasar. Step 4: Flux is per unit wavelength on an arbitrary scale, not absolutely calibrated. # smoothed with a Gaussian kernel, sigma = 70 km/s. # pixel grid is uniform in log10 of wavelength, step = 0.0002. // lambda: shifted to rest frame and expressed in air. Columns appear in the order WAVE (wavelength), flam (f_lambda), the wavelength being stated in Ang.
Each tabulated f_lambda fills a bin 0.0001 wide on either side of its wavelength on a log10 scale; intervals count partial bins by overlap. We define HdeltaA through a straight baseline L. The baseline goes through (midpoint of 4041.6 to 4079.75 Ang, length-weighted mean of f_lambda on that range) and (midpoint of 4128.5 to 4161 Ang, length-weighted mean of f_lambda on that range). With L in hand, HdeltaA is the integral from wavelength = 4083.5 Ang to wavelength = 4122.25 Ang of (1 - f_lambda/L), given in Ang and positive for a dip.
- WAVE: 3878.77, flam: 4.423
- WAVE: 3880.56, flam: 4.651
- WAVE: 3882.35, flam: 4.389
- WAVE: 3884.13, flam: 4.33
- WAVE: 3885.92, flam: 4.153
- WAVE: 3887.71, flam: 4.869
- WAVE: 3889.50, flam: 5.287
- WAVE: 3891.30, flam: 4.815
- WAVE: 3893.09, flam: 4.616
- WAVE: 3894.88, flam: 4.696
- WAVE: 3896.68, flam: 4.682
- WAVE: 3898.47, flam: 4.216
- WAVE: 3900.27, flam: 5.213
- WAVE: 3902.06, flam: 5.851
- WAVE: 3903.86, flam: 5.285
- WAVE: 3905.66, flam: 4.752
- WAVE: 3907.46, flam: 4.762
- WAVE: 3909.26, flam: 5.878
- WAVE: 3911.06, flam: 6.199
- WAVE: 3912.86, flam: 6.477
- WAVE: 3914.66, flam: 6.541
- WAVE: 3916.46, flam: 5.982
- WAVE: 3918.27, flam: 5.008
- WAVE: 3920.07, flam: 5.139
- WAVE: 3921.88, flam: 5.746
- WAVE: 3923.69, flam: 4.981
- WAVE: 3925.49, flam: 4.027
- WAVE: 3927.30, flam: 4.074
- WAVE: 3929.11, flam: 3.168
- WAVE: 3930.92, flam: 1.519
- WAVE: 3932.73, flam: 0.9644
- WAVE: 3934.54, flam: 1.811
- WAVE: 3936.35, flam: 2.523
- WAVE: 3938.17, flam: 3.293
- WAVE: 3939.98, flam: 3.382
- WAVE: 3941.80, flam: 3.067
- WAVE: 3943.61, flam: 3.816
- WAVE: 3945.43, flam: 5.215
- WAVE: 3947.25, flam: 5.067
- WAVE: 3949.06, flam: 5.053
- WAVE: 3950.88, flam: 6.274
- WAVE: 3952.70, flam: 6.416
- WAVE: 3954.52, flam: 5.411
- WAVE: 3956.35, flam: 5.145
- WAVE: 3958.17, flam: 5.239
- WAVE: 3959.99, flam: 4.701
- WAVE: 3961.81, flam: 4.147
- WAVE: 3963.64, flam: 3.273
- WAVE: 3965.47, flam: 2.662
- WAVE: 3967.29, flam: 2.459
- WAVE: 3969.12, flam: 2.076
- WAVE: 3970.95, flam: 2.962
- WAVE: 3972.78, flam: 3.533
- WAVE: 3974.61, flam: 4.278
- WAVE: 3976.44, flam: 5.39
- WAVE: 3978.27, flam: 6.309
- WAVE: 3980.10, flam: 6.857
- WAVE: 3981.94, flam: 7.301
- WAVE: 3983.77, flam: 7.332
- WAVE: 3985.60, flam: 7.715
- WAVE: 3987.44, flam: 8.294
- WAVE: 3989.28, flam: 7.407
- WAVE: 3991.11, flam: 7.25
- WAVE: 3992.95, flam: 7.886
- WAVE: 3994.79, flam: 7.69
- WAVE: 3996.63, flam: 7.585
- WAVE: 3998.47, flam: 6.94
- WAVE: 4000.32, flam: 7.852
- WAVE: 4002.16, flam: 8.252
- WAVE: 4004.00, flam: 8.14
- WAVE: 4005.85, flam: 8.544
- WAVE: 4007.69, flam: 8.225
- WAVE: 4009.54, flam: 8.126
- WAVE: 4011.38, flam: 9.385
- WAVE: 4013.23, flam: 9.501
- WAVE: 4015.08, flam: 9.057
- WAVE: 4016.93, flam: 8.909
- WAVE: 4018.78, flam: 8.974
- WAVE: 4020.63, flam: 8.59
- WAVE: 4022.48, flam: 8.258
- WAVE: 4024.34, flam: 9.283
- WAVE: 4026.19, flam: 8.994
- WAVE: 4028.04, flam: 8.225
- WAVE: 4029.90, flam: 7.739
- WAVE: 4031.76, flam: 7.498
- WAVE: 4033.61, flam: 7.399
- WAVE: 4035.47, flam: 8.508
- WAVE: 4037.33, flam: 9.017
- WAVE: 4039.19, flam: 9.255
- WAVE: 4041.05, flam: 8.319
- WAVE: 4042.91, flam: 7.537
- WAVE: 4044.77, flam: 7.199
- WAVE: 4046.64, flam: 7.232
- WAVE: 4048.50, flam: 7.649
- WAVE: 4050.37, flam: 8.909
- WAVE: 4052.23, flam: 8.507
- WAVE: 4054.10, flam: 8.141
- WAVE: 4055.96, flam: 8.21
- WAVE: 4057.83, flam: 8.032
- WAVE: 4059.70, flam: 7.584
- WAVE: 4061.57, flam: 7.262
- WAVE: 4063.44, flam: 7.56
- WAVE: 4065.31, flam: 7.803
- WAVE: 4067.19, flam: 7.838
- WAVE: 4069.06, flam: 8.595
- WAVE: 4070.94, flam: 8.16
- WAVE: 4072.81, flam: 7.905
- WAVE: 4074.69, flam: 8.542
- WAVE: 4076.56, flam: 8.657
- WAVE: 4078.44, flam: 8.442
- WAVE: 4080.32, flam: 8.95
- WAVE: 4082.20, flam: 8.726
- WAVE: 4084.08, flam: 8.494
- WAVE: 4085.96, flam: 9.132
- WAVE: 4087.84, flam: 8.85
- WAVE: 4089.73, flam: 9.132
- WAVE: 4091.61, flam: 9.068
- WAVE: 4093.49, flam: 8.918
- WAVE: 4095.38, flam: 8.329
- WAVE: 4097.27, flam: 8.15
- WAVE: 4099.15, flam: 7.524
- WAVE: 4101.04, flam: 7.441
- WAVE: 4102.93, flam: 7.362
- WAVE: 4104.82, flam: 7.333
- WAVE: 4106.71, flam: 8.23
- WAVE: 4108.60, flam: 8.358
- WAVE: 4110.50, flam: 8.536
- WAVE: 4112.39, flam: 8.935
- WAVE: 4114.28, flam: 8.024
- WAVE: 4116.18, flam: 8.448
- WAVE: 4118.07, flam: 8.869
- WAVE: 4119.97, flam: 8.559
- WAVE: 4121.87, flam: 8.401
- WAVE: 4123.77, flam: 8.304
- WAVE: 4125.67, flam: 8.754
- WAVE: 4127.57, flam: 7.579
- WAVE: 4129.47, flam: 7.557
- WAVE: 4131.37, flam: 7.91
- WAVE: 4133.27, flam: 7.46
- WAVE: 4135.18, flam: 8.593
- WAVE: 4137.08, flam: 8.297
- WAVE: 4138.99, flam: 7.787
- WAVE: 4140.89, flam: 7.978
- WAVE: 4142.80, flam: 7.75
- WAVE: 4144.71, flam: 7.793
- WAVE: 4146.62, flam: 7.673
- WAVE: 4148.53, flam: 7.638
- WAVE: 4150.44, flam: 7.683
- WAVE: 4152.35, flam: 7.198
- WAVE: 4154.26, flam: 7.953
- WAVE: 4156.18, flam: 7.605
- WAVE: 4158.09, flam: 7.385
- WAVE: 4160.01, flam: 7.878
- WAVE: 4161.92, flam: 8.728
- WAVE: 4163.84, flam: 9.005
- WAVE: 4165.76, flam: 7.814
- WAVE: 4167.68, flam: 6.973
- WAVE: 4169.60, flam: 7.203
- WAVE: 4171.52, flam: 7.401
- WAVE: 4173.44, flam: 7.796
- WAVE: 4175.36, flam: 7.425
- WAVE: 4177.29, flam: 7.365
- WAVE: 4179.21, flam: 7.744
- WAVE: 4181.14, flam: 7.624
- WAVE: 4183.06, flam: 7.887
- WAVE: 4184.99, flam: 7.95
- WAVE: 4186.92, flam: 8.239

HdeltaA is -2.43 Ang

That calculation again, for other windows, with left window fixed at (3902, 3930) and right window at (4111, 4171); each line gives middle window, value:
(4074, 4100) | -4.68 Ang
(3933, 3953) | 5.64 Ang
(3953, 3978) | 7.54 Ang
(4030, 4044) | -3.06 Ang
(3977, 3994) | -3.50 Ang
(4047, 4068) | -2.94 Ang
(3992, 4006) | -3.53 Ang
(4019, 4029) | -3.26 Ang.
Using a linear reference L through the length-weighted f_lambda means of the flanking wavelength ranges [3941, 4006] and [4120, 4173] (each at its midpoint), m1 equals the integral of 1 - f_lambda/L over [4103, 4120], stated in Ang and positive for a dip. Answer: -2.0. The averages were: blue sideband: 5.74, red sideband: 7.87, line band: 8.3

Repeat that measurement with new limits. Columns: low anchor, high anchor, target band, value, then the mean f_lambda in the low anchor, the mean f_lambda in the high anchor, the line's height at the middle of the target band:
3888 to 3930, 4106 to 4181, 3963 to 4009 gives -1.5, 5.1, 7.96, 6.04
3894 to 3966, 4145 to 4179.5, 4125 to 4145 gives -1.7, 4.55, 7.69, 7.32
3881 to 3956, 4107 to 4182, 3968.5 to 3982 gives 1.8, 4.61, 7.95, 5.45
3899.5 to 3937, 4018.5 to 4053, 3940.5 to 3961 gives 2.2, 4.58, 8.25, 5.59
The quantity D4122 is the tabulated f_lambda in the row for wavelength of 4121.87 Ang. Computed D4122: 8.401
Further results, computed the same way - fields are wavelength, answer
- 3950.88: 6.274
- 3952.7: 6.416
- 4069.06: 8.595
